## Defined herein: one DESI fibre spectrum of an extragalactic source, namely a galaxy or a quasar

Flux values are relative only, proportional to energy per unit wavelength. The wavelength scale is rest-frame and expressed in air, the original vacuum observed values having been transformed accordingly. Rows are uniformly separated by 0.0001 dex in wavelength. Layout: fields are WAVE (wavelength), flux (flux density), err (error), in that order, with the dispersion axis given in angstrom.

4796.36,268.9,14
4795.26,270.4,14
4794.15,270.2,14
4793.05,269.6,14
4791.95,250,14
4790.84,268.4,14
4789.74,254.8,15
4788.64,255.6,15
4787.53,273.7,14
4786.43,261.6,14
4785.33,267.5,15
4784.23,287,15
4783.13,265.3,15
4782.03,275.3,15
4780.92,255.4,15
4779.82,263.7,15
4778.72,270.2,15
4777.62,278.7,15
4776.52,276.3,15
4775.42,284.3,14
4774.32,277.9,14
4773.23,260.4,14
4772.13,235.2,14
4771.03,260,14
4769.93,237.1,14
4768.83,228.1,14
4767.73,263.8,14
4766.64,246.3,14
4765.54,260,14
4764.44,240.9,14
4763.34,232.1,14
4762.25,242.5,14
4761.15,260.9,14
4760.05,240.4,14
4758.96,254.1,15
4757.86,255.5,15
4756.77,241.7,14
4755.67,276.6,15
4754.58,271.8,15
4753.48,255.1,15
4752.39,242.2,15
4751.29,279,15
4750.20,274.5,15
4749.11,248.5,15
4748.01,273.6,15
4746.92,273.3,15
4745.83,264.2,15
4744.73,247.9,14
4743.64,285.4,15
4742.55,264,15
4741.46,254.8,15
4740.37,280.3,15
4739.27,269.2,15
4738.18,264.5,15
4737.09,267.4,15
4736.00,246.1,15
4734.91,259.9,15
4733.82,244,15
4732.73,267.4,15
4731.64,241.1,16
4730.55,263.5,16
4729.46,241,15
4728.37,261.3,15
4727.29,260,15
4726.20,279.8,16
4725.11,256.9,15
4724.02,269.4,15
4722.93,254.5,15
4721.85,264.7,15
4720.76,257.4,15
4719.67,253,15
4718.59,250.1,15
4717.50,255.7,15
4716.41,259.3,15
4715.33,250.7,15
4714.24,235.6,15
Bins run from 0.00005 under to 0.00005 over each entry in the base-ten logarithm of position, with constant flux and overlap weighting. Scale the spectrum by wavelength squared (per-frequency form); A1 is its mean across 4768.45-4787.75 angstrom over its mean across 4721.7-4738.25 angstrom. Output 1.04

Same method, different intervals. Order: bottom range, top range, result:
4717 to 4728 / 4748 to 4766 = 0.99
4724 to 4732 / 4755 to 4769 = 0.98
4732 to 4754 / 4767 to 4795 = 1.02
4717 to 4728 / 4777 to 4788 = 1.06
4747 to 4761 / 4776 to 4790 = 1.04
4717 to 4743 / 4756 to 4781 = 1.00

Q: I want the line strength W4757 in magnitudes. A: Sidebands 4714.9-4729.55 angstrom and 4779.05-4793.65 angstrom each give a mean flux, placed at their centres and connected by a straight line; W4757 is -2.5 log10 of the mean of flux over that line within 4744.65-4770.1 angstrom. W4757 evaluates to 0.03 mag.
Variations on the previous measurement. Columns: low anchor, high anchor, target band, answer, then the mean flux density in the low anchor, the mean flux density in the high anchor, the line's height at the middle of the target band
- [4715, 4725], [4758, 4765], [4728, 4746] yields -0.031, 257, 246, 253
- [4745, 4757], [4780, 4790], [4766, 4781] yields 0.022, 264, 266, 265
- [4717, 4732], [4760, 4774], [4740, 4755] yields -0.054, 258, 247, 252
